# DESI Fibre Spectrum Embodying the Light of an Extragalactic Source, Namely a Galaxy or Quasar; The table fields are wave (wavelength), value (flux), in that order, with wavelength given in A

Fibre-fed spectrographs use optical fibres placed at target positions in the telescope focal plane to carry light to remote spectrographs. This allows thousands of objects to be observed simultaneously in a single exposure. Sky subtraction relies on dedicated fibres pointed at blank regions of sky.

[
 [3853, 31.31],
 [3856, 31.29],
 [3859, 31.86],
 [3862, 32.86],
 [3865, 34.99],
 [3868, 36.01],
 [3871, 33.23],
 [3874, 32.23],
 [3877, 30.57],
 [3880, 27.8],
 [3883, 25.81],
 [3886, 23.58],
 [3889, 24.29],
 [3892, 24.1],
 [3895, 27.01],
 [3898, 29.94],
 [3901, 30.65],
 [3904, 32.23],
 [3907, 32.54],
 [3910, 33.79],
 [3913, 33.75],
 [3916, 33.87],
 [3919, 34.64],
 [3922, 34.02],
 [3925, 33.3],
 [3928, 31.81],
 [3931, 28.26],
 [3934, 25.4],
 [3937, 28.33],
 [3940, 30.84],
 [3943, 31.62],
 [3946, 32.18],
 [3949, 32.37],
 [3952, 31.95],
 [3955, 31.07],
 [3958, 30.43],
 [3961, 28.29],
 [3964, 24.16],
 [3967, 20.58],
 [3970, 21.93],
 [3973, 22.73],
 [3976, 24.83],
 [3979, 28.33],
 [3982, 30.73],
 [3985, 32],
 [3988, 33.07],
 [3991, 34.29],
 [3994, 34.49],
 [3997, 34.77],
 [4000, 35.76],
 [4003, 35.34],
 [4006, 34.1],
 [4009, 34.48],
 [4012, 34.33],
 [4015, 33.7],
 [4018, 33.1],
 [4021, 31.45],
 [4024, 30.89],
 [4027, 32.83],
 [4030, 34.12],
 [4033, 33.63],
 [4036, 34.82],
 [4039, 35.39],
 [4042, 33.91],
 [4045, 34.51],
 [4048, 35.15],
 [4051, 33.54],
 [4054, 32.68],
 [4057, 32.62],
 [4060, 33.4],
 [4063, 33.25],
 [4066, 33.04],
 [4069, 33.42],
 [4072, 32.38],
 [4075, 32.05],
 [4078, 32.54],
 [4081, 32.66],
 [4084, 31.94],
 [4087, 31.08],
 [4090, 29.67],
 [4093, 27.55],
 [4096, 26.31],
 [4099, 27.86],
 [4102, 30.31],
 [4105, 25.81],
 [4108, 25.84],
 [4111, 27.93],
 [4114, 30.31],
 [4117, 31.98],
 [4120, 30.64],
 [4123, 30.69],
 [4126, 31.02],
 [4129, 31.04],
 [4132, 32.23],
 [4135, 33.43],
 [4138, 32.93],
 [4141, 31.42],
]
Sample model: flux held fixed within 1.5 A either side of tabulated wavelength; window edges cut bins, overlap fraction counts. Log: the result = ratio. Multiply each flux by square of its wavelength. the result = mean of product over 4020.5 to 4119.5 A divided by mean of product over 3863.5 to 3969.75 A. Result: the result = 1.1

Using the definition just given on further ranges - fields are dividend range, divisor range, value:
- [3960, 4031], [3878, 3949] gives 1.07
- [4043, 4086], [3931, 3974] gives 1.25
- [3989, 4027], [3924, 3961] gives 1.15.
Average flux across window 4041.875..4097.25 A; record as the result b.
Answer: 32.2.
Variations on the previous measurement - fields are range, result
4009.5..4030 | 32.9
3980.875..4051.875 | 33.8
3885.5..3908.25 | 28.2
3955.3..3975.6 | 25.1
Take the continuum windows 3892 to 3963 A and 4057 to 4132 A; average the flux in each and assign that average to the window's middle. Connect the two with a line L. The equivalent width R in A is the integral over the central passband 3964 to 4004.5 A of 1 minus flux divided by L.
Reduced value 1.55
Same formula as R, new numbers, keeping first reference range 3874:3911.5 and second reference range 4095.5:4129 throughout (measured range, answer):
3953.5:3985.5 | 2.4 A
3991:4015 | -4.8 A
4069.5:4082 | -1.5 A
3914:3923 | -1.7 A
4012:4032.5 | -2.8 A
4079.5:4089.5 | -0.9 A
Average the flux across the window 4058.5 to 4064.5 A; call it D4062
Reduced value 33.3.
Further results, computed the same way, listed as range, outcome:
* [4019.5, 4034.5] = 32.6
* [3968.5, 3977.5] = 23.2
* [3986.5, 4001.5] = 34.5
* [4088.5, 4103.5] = 28.3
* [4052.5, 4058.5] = 32.6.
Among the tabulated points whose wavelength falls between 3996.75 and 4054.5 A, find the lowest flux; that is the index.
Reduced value 30.89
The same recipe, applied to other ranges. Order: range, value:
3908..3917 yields 33.75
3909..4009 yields 20.58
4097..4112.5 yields 25.81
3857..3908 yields 23.58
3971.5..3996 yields 22.73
